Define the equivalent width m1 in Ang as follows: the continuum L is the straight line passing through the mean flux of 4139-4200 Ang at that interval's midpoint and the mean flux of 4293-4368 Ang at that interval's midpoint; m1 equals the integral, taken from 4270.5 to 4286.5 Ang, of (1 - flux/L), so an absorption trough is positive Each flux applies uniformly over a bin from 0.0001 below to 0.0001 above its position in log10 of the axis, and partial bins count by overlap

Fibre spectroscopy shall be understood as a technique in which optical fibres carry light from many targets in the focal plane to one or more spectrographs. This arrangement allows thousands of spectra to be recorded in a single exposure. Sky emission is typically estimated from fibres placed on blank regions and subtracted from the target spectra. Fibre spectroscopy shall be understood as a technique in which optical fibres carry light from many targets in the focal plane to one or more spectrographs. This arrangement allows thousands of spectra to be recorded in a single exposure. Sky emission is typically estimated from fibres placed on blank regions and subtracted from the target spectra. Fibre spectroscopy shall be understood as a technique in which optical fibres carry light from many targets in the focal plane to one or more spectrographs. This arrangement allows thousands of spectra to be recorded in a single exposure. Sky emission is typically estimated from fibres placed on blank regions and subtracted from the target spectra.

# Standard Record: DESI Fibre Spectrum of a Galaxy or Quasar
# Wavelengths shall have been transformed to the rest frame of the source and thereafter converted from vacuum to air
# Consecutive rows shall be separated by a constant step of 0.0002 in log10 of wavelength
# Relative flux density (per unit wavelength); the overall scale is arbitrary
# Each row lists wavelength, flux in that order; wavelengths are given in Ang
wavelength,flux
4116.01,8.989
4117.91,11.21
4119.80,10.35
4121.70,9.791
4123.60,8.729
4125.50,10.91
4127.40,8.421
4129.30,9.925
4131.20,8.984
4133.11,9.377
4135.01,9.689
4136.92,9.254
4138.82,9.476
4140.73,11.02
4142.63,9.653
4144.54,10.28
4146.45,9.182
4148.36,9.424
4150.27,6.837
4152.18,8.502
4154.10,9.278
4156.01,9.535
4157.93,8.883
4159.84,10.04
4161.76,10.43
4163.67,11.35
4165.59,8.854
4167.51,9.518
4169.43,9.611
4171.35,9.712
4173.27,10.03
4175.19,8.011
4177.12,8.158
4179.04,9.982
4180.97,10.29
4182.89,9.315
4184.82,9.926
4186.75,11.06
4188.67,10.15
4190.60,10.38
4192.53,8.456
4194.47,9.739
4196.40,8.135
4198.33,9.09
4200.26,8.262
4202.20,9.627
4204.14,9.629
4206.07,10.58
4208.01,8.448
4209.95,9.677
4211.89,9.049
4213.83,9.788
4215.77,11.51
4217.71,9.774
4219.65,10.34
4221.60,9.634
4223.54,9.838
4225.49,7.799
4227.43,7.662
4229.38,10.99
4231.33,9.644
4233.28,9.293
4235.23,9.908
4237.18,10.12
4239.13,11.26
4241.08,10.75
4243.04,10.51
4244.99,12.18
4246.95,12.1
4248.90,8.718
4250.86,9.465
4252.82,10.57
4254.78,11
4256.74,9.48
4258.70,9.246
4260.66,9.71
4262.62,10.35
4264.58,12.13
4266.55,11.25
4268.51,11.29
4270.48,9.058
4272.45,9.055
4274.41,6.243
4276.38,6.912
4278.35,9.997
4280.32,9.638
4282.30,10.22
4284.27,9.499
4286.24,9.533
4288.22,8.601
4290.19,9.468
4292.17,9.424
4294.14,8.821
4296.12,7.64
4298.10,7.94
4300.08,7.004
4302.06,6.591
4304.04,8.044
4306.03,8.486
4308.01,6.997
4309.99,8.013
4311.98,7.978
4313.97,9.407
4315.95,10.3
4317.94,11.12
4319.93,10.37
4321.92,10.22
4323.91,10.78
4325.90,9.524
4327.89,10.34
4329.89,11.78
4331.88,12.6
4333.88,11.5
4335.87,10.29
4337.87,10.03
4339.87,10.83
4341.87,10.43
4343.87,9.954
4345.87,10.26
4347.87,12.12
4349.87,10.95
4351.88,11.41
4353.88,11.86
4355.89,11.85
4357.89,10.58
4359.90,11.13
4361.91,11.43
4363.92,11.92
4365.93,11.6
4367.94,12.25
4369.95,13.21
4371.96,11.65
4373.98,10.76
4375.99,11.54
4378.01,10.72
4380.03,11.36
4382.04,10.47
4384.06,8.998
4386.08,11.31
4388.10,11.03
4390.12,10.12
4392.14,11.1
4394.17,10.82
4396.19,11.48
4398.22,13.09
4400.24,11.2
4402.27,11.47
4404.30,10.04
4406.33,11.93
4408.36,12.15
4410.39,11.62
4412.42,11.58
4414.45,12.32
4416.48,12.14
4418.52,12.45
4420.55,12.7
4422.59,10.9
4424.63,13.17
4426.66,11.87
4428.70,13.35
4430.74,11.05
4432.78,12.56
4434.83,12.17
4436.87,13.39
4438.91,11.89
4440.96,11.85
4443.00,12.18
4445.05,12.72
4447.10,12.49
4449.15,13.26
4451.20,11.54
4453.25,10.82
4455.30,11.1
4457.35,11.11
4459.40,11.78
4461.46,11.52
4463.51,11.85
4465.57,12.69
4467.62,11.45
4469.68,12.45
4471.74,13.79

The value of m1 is 1.7 Ang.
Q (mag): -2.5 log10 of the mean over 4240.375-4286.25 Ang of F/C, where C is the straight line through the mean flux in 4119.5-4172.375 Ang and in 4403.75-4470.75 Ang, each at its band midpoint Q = 0.06 mag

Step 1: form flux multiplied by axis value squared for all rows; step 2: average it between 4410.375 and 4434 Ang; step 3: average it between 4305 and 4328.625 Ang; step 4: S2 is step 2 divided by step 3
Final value 1.4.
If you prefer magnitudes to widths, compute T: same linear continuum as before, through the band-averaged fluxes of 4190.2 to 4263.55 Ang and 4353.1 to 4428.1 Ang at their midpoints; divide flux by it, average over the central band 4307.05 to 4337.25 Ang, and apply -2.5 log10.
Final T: 0.075 mag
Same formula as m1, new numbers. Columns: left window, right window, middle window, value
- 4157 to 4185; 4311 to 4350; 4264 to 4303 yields 4.82 Ang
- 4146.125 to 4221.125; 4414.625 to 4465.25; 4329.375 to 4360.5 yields 0.12 Ang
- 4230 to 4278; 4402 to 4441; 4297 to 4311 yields 4.01 Ang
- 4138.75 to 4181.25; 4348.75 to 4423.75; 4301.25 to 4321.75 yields 3.77 Ang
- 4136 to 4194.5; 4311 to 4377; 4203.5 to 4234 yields 1.14 Ang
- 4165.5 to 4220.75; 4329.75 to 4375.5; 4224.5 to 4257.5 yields 0.02 Ang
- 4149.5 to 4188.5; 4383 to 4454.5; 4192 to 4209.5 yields 1.16 Ang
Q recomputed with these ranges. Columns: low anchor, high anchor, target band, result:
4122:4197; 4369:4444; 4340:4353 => 0.028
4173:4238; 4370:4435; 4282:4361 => 0.094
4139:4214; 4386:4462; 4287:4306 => 0.280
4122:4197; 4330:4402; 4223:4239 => 0.067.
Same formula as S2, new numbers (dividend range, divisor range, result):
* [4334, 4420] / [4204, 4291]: 1.22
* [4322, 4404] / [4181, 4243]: 1.23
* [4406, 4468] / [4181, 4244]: 1.38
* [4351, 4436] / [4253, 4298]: 1.29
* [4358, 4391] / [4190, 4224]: 1.27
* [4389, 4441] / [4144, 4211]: 1.40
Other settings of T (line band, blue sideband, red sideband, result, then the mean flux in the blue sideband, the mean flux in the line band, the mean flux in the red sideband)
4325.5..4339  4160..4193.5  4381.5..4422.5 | -0.004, 9.73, 10.9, 11.4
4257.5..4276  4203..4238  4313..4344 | 0.037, 9.65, 9.72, 10.6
